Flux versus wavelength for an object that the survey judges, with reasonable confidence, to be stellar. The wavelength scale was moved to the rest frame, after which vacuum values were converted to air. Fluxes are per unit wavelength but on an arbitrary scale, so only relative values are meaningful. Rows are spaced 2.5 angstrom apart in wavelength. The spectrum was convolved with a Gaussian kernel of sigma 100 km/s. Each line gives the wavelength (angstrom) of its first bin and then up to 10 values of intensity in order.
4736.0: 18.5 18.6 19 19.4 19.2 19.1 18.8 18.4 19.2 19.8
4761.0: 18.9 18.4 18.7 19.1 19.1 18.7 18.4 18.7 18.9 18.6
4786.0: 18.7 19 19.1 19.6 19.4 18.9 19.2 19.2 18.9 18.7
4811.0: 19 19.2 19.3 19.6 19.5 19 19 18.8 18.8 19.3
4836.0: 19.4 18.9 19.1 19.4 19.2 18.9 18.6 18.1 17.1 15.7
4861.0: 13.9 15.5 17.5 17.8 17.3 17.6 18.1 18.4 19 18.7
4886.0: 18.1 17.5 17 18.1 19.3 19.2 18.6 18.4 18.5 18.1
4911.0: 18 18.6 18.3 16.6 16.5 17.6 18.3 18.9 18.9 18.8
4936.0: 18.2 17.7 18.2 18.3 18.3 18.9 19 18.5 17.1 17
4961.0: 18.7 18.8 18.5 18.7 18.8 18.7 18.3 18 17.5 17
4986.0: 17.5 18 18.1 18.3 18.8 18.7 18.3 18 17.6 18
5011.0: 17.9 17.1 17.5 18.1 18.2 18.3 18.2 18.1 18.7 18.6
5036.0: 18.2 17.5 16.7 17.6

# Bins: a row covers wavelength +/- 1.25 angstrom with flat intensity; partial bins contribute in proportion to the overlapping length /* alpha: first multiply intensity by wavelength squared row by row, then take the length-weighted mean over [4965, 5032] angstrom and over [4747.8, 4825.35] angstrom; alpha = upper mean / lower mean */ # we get 1.04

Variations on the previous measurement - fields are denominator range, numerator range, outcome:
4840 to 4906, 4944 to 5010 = 1.06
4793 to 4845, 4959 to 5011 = 1.02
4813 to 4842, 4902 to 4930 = 0.97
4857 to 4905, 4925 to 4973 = 1.07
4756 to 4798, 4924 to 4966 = 1.04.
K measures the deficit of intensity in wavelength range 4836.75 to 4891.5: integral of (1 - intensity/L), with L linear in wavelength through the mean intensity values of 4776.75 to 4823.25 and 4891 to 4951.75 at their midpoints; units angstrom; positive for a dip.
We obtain 2.5 angstrom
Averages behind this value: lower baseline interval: 19.1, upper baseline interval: 18.3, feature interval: 17.8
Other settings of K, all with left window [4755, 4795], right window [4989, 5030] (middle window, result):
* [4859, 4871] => 1.51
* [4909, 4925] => 0.68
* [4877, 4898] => 0.26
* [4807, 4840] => -0.63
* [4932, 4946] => 0.06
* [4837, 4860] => 0.45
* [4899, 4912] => 0.06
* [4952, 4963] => 0.21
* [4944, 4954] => -0.20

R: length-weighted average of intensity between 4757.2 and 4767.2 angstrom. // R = 19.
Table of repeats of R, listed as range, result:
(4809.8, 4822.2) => 19.3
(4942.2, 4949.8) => 18.5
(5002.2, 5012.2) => 17.9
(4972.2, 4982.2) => 18.1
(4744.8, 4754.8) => 18.9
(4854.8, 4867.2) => 15.9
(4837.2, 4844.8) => 19.1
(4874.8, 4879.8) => 18.3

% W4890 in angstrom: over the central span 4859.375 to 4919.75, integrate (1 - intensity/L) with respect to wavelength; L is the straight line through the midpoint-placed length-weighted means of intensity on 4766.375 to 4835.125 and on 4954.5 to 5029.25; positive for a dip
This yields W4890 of 2.44 angstrom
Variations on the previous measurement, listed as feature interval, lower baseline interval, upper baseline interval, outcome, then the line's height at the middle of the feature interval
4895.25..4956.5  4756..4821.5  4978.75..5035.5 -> 0.4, 18.4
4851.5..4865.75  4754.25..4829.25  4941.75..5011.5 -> 1.8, 18.7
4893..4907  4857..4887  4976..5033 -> -1.0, 17.4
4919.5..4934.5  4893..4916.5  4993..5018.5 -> 0.2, 18.4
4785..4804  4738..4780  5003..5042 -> -0.4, 18.8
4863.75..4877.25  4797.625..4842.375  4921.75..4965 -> 0.9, 18.8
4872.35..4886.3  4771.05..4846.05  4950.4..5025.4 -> 0.2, 18.7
